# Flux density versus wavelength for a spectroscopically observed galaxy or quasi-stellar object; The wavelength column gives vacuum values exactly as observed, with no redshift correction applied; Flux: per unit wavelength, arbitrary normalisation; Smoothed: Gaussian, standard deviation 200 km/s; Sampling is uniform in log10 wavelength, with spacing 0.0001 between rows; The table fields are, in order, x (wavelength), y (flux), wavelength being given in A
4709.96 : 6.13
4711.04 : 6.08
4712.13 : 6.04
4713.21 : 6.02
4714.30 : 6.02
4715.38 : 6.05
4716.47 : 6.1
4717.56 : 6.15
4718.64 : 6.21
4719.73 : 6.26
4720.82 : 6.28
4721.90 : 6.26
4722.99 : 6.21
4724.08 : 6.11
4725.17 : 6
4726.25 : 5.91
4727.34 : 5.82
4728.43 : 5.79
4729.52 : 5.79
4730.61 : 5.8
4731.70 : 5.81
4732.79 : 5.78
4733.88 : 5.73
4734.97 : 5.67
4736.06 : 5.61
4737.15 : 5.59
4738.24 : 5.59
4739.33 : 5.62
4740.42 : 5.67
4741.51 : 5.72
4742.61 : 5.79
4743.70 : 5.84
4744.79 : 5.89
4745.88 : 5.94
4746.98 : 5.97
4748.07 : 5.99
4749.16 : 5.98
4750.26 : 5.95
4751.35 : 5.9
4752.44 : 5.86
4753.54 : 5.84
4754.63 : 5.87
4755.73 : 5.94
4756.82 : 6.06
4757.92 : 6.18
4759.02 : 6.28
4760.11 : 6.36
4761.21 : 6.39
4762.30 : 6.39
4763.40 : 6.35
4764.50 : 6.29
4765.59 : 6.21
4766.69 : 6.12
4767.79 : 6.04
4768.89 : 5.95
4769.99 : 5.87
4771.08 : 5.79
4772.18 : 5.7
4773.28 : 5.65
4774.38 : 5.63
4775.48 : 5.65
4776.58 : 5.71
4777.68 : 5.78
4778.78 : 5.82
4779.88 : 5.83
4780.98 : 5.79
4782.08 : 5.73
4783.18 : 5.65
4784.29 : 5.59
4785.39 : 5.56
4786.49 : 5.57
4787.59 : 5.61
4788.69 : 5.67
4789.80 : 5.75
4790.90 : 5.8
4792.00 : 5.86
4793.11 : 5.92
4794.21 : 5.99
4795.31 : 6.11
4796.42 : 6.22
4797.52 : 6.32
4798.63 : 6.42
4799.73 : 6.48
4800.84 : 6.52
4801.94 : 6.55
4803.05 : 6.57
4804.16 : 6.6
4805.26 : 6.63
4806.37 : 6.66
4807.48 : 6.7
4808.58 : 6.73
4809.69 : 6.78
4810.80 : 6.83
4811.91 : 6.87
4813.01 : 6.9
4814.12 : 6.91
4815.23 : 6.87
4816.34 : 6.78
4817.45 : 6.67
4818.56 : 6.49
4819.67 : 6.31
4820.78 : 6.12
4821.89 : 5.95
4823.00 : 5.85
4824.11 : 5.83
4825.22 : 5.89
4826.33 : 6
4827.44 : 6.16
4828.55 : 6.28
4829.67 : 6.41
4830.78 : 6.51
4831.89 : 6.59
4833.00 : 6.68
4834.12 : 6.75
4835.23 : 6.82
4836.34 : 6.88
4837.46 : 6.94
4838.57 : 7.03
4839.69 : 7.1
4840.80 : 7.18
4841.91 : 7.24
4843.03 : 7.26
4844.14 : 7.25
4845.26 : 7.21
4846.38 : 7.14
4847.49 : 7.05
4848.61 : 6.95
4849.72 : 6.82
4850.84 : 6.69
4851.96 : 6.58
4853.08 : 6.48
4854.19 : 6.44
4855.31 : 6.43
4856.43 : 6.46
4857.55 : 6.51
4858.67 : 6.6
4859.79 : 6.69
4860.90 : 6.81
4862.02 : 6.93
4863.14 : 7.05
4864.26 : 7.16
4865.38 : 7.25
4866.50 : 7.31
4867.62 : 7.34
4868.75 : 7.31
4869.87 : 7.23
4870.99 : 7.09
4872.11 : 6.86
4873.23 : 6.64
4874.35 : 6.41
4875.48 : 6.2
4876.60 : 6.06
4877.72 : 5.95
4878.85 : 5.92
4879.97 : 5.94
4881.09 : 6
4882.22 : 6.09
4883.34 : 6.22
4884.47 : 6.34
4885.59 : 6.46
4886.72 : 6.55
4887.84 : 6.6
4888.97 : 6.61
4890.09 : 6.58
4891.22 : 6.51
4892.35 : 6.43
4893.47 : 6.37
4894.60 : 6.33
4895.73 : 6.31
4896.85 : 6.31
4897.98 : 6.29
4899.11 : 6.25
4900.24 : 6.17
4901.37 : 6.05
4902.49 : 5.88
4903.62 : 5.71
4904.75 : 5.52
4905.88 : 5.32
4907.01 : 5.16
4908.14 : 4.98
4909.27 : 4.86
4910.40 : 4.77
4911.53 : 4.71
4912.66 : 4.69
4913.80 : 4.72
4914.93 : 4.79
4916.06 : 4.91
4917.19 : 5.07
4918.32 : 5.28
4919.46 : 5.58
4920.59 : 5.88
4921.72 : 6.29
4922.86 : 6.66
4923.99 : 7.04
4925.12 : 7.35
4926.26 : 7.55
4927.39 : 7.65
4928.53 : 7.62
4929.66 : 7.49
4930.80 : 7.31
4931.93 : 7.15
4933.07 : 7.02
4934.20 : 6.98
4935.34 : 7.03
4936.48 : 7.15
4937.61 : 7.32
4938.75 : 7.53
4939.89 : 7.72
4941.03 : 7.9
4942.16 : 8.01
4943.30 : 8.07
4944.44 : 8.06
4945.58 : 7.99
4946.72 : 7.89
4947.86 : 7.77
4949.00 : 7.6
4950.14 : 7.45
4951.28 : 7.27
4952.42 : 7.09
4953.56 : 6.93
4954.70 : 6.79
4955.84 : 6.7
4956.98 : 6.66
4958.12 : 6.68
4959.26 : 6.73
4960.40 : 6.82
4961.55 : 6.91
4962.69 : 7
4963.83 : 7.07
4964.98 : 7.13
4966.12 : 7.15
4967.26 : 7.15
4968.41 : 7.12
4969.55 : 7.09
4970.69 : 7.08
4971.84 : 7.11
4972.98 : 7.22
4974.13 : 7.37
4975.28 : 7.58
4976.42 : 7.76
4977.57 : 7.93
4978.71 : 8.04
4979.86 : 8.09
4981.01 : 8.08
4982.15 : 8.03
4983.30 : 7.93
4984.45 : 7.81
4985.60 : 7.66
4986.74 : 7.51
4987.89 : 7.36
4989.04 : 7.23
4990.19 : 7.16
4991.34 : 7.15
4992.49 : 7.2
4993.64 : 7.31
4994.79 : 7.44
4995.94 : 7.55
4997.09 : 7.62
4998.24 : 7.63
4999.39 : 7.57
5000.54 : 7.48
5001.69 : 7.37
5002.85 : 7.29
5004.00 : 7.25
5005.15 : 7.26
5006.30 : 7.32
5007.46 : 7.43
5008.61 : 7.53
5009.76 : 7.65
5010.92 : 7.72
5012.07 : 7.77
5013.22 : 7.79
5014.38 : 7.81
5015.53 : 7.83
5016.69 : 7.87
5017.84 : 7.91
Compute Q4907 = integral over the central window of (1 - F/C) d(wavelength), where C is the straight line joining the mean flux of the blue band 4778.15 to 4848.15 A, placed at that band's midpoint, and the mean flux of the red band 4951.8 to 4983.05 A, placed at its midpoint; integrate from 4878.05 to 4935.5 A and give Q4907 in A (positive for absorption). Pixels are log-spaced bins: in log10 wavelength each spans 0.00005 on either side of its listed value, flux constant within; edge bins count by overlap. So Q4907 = 6.5 A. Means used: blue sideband 6.42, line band 6.14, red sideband 7.24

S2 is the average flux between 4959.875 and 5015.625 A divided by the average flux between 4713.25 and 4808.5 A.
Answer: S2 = 1.2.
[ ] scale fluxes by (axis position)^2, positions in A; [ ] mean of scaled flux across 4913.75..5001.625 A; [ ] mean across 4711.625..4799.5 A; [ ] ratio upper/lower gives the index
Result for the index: 1.32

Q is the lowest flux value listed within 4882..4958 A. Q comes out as 4.69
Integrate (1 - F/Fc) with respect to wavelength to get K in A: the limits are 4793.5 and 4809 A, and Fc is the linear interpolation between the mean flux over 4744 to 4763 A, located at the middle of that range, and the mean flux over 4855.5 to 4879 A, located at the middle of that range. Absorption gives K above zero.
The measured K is -0.27 A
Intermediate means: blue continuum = 6.05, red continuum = 6.76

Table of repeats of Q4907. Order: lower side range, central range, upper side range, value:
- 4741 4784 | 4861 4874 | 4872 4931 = -2.2 A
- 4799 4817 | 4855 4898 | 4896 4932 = -2.4 A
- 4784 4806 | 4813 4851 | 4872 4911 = -3.6 A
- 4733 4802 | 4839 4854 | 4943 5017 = -1.2 A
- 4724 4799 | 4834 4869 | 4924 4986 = -1.8 A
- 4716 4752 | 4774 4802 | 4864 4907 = 0.8 A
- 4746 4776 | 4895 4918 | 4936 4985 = 5.2 A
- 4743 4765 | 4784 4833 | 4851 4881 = 0.4 A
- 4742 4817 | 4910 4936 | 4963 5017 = 3.0 A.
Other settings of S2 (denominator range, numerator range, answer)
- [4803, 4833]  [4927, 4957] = 1.15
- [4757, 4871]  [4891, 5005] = 1.07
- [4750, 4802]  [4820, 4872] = 1.13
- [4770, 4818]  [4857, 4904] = 1.06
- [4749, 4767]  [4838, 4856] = 1.13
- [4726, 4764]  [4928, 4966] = 1.24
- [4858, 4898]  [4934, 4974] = 1.10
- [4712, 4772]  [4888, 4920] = 0.95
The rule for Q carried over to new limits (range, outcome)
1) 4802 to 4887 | 5.83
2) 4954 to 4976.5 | 6.66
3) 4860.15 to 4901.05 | 5.92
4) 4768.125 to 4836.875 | 5.56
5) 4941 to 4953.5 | 7.09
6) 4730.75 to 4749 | 5.59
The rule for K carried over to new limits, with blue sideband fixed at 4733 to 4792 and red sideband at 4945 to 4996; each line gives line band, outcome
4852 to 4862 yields -0.1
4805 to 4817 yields -1.1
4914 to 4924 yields 2.0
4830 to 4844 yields -1.1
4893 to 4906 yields 1.5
